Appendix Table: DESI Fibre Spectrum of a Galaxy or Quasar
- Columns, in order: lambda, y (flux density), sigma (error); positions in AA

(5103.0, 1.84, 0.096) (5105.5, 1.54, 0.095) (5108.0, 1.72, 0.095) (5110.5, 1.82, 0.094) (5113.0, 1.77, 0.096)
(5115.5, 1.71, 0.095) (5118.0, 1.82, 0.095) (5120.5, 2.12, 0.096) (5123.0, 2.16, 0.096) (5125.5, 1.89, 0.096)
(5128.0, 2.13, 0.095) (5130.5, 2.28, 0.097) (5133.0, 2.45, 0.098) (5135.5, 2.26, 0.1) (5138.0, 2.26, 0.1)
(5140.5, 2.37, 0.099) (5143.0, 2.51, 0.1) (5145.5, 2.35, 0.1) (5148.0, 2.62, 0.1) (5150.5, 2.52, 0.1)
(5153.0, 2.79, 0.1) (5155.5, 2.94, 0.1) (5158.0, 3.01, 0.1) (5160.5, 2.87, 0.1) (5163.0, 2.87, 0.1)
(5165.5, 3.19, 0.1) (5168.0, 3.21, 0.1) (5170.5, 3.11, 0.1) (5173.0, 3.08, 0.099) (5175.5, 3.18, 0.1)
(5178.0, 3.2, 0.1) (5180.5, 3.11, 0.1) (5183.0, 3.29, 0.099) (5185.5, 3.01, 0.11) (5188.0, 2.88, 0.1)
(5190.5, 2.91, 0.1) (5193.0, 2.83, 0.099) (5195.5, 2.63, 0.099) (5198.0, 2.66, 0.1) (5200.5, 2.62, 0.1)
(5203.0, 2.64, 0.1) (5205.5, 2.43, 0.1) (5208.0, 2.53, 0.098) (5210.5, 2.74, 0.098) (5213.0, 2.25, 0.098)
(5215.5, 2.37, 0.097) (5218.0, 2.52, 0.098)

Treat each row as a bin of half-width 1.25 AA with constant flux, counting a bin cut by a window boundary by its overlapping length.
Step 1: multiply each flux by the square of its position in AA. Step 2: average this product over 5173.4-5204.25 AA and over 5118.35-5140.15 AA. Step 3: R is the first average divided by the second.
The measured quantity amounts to 1.37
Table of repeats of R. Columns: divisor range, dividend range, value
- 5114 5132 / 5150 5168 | 1.47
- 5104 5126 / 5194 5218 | 1.43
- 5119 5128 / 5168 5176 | 1.55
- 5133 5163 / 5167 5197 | 1.18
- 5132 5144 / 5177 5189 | 1.33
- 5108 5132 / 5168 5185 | 1.65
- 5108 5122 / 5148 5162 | 1.55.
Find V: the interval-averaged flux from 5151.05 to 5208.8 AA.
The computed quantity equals 2.91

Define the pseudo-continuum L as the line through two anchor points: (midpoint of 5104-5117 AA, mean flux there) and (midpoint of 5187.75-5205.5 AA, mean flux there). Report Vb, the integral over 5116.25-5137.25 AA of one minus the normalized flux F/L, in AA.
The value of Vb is -2.5 AA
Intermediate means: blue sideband 1.72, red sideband 2.71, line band 2.13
